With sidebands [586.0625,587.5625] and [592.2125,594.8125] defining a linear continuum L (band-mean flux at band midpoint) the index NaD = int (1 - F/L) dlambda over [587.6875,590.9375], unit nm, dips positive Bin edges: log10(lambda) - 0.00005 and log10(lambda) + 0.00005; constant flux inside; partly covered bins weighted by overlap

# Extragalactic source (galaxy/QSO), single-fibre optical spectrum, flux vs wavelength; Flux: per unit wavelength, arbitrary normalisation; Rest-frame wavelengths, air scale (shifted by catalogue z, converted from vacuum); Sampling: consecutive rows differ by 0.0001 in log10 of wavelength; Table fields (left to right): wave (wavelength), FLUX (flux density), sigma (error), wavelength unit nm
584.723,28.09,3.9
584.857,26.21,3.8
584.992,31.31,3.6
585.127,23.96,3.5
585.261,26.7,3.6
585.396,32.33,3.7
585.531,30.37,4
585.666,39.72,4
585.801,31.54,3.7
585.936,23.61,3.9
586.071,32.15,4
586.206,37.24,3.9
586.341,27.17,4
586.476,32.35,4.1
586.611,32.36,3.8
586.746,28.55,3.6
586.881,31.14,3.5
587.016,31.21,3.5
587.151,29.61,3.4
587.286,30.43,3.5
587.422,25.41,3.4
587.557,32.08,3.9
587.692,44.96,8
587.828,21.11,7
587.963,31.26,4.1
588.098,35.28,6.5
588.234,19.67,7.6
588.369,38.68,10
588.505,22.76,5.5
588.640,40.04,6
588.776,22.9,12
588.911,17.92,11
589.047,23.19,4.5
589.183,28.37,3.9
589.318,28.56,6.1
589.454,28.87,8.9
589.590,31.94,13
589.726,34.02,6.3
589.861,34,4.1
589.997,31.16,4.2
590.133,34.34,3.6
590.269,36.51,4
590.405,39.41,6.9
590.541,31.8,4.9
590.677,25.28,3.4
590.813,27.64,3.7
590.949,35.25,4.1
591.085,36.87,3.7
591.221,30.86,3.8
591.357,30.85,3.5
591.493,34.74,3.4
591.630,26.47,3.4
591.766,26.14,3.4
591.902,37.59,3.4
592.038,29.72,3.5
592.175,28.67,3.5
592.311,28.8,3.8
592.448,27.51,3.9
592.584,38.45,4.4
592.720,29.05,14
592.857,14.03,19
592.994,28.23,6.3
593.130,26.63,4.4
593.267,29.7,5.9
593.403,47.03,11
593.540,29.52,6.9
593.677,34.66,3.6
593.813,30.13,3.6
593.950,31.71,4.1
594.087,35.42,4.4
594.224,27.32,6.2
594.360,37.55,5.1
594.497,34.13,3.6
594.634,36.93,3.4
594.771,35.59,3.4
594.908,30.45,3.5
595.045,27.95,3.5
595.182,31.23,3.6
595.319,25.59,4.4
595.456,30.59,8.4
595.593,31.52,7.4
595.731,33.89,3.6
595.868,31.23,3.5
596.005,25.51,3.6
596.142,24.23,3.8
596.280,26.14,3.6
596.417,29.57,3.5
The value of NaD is 0.089 nm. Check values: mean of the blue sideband 30.7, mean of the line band 30.2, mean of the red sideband 31.6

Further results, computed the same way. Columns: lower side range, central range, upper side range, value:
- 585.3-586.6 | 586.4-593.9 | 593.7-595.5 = 0.29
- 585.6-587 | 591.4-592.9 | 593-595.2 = 0.14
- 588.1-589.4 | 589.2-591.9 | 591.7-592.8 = -0.27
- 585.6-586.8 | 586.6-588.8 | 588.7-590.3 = 0.00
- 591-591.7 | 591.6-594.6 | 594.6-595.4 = 0.05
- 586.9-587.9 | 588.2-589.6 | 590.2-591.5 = 0.18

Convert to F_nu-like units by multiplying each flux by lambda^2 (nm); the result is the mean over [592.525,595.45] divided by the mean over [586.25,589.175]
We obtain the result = 1.1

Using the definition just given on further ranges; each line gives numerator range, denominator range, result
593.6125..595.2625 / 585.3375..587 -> 1.07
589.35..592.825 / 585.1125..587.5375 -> 1.05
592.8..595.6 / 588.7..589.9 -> 1.15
